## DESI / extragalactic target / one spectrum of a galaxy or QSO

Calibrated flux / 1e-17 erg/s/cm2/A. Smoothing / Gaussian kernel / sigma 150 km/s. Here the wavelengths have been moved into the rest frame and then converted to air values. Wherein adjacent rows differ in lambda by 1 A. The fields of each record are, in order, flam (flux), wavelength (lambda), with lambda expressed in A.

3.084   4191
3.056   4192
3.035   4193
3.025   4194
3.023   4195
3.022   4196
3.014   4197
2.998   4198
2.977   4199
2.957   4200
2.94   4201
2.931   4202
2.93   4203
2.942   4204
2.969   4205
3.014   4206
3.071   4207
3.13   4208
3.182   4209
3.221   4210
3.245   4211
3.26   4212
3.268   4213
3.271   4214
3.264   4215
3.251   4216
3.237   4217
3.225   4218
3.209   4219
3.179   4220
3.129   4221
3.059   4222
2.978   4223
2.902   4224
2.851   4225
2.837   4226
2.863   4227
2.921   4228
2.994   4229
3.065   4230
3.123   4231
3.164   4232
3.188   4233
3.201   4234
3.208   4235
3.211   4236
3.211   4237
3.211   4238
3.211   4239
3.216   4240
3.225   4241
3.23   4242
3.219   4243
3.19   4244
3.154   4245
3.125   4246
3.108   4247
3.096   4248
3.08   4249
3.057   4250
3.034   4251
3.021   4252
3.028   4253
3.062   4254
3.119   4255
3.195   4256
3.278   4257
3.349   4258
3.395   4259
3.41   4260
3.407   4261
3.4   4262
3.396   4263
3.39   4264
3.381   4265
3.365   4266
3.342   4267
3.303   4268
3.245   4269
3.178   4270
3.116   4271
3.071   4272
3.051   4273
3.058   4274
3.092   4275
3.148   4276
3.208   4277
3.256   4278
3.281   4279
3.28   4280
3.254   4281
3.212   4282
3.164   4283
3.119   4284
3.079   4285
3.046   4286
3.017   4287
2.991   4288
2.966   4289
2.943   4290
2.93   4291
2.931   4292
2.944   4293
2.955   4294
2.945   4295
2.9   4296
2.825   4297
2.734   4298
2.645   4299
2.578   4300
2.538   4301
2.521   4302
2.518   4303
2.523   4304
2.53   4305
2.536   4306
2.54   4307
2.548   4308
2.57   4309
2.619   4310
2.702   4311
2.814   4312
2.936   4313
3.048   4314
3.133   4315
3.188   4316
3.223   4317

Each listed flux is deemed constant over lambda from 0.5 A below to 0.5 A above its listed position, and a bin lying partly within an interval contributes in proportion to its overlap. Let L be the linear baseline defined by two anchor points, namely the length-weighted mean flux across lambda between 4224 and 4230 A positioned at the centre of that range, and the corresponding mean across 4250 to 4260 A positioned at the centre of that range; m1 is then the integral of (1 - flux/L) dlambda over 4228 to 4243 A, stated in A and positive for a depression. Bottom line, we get -0.9 A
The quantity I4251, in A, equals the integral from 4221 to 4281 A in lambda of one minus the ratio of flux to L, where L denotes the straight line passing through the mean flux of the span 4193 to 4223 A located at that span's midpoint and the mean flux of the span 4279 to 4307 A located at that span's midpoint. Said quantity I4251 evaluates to -3.7 A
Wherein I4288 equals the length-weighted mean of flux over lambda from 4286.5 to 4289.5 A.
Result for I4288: 2.99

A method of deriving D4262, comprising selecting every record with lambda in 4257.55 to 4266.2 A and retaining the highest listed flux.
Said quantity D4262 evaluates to 3.41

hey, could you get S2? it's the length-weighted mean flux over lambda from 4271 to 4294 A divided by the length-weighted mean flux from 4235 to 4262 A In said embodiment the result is 0.97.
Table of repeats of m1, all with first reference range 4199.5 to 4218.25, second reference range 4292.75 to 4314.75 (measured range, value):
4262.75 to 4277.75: -1.94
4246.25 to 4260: -1.05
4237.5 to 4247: -0.70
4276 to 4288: -1.56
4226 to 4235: -0.10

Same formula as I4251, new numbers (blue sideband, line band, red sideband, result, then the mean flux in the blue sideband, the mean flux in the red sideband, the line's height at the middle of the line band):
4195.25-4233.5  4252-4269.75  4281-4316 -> -2.1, 3.07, 2.83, 2.94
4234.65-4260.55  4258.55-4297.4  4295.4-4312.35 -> -3.7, 3.18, 2.63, 2.88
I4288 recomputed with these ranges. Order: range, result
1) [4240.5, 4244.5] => 3.22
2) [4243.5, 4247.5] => 3.14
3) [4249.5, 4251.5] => 3.05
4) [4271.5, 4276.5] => 3.08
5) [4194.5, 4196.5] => 3.02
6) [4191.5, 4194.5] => 3.04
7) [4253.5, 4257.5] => 3.16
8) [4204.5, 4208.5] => 3.05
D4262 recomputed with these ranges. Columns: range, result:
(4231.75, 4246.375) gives 3.23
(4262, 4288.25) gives 3.4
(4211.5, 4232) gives 3.271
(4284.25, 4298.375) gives 3.079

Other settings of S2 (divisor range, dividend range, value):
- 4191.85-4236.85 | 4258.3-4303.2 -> 1.00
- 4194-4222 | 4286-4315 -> 0.89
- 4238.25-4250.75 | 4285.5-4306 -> 0.88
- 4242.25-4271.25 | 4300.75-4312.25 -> 0.80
